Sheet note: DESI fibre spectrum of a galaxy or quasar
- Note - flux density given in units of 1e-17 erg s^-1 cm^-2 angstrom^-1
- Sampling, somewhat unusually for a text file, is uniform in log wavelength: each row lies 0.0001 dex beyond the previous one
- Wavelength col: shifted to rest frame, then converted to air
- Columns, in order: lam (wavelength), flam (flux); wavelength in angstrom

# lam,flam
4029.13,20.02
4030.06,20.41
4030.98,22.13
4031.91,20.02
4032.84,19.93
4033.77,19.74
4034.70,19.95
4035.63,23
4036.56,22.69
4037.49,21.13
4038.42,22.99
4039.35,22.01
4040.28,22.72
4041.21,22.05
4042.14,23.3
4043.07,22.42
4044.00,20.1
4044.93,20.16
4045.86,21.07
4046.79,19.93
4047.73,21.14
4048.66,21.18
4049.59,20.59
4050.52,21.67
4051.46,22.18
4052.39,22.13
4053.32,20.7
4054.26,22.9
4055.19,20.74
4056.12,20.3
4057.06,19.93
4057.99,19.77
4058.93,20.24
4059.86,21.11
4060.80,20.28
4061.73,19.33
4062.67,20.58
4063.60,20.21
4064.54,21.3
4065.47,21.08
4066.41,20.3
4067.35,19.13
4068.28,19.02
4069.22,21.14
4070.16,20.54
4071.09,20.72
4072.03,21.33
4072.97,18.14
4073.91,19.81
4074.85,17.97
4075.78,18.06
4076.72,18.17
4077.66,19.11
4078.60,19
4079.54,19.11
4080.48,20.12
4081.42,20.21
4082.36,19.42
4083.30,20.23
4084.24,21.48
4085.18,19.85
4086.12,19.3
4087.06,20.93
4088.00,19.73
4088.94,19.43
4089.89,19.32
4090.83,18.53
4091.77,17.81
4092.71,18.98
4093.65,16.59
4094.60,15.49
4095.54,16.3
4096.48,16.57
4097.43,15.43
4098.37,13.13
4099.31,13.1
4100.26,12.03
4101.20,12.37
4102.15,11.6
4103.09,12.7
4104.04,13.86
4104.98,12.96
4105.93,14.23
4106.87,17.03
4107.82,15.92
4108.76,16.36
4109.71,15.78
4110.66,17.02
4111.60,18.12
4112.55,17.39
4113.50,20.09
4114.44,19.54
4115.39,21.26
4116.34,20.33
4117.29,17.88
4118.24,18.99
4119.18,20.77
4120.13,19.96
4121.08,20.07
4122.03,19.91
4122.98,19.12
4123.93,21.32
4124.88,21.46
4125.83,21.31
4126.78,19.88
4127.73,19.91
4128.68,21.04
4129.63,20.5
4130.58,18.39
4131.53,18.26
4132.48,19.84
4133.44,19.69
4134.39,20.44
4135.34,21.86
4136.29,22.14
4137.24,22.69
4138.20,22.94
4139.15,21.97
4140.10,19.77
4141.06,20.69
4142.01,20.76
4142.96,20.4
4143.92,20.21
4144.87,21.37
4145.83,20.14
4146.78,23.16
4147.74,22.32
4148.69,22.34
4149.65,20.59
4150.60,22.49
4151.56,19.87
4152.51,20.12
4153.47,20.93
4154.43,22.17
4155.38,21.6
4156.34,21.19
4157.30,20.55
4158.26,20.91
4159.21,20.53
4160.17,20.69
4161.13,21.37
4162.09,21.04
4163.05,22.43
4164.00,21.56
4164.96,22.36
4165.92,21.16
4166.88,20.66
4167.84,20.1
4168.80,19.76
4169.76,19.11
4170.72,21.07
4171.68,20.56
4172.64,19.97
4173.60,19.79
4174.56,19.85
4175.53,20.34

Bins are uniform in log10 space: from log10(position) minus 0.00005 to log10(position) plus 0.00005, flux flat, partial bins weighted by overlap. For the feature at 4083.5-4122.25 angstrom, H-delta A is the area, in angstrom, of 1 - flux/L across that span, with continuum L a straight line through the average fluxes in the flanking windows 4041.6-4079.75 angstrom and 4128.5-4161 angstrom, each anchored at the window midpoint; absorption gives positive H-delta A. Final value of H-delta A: 6.4 angstrom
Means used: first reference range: 20.4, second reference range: 21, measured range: 17.3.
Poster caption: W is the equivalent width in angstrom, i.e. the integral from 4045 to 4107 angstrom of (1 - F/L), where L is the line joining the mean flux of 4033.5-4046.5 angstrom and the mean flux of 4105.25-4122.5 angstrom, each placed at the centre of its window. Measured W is 4.1 angstrom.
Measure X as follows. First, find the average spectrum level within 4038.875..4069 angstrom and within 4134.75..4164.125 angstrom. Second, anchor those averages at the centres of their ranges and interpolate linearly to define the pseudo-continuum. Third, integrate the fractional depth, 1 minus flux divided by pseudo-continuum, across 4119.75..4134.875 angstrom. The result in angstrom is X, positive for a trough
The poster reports 0.82 angstrom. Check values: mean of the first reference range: 20.9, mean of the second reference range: 21.3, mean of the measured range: 20.1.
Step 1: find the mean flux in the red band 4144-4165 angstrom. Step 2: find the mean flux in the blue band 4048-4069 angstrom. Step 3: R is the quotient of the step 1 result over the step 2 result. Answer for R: 1.03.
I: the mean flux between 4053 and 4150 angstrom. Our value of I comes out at 19.1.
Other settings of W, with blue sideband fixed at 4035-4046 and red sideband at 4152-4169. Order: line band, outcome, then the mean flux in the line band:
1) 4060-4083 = 2.1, 19.8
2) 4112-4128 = 1.1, 19.9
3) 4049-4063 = 0.7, 20.8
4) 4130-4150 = 0.3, 20.9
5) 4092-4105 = 4.3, 14.5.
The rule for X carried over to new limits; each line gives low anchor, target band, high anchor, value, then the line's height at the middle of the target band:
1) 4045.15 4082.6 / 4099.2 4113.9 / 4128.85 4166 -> 4.0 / 20.7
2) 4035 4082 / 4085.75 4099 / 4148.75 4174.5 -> 2.0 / 20.7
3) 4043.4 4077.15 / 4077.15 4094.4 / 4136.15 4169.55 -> 1.1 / 20.6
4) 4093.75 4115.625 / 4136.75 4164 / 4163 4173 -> -2.8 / 19.3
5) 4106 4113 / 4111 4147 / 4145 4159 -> -3.0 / 18.8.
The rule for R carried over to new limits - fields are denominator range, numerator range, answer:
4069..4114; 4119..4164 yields 1.19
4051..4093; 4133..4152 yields 1.07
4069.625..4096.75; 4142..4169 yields 1.11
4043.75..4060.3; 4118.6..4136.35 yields 0.97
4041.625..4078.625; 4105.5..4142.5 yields 0.96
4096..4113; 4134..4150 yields 1.45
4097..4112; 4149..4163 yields 1.46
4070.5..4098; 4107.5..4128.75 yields 1.02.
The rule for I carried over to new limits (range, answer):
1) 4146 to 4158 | 21.4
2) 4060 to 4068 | 20.3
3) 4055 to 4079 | 19.9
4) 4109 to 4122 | 19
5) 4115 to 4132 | 20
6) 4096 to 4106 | 13.4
